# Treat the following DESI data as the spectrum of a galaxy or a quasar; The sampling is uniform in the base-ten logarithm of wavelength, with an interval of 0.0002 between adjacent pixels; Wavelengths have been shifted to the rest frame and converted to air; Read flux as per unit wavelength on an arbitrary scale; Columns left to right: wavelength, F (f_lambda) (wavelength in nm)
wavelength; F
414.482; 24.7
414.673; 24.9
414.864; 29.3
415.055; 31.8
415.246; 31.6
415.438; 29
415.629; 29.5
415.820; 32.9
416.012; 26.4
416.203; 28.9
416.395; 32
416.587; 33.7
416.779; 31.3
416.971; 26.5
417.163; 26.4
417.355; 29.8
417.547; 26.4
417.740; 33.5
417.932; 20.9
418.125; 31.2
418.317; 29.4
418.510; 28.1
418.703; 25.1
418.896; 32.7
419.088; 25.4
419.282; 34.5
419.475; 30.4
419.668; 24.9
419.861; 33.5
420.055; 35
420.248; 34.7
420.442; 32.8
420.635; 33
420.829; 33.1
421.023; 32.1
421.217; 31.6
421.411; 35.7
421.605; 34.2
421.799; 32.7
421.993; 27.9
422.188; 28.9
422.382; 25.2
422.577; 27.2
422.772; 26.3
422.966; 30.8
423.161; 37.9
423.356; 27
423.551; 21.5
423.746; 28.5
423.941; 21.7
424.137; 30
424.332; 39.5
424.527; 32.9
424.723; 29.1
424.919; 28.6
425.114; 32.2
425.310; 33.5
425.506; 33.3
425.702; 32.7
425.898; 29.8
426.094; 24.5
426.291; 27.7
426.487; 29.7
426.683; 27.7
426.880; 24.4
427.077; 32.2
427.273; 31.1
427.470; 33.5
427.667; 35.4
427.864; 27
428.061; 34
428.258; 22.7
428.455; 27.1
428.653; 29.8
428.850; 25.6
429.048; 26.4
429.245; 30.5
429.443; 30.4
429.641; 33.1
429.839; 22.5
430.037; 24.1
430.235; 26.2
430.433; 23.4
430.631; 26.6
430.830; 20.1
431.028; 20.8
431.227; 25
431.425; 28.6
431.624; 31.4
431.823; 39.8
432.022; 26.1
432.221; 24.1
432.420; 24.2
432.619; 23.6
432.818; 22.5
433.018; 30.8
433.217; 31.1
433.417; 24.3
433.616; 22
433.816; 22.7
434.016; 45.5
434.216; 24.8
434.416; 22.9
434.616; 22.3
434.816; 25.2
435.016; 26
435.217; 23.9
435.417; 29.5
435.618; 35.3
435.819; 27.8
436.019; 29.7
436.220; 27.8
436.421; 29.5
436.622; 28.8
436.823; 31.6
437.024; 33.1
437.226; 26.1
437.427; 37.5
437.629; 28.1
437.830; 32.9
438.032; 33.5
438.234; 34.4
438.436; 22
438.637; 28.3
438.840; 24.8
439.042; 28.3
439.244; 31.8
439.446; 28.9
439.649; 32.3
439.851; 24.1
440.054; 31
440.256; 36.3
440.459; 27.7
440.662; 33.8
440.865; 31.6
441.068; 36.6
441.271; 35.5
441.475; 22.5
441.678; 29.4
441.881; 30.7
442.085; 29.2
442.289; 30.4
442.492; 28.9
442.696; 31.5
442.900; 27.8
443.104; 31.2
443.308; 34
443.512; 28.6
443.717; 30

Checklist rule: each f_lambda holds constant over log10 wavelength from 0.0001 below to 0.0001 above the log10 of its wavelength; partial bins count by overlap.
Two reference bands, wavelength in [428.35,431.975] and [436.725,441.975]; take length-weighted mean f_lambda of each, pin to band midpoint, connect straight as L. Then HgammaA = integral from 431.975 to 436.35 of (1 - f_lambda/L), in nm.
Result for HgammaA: 0.27 nm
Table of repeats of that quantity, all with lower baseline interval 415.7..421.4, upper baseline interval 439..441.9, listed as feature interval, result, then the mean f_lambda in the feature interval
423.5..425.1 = 0.056 nm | 29.4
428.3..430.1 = 0.170 nm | 27.6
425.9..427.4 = 0.102 nm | 28.4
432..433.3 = 0.196 nm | 26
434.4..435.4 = 0.197 nm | 24.6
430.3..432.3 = 0.259 nm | 26.6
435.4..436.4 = 0.021 nm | 30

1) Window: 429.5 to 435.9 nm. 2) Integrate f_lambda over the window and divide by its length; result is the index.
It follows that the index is 26.8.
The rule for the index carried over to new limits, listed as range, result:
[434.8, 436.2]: 28.4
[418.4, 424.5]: 30.4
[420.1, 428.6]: 30.3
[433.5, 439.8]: 28.9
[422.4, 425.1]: 29.3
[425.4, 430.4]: 28.8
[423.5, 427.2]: 29.6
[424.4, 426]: 31.7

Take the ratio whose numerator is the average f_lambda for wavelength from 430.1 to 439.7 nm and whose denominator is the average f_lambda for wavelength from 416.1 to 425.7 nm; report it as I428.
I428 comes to 0.9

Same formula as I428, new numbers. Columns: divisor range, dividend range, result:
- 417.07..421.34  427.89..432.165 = 0.90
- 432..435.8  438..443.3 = 1.13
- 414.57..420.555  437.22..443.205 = 1.02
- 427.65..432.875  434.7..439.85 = 1.09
